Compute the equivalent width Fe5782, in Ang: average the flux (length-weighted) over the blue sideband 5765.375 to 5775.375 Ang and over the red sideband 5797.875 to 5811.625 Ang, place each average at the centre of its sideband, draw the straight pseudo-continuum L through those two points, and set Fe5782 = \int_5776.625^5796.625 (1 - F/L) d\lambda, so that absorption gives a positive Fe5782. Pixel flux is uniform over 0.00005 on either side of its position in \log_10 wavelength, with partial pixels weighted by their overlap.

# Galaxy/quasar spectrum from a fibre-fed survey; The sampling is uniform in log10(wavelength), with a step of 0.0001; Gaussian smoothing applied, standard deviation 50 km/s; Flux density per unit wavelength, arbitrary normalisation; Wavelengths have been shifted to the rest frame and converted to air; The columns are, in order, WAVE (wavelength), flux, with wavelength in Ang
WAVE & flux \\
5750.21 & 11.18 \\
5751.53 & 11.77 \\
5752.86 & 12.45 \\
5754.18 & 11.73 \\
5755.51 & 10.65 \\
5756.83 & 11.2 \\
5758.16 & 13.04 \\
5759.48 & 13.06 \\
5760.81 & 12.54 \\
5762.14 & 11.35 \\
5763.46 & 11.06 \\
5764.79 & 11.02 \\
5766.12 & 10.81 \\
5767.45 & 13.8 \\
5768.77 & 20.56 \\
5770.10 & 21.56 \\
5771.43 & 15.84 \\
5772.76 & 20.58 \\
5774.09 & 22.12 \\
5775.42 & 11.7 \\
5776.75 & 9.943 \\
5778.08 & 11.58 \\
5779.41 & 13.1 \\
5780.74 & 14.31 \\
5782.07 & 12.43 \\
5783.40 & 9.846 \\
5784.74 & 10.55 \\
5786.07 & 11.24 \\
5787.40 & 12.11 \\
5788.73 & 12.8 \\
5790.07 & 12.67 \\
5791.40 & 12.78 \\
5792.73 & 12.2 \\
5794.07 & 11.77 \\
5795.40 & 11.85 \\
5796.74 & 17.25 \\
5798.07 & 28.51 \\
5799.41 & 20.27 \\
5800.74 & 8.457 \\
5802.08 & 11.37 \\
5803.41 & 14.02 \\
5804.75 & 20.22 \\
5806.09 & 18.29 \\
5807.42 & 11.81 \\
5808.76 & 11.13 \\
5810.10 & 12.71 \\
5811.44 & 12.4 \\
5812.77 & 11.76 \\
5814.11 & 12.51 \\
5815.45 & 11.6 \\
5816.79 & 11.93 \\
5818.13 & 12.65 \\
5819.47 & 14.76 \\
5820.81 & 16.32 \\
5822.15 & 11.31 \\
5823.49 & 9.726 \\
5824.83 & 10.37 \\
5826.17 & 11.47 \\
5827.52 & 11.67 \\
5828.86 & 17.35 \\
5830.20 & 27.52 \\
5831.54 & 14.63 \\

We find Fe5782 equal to 5.08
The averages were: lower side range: 17.5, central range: 12.1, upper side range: 15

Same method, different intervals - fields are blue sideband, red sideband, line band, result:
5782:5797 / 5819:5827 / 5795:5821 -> -4.87 Ang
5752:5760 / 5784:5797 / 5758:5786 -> -3.79 Ang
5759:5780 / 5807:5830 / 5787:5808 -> -2.14 Ang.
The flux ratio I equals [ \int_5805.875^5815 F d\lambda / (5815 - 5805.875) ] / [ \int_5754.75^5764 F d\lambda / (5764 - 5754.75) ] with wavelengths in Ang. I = 1.1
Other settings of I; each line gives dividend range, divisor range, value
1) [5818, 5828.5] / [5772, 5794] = 0.95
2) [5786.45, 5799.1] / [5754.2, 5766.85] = 1.27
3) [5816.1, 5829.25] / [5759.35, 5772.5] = 0.88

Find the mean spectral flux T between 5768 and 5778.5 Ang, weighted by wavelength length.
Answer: 16.8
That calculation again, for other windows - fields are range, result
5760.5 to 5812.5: 14.1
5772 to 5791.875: 13.2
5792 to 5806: 15.7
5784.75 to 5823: 13.7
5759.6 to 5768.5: 12.2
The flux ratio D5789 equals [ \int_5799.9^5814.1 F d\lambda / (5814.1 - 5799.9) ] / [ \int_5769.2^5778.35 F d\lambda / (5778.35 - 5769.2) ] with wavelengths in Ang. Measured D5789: 0.8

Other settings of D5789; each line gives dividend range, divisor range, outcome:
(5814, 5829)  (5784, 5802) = 0.90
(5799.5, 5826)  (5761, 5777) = 0.86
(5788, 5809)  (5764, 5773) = 0.92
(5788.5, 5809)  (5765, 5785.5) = 1.02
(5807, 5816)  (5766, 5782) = 0.77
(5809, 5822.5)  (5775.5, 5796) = 1.07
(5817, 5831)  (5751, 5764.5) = 1.20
